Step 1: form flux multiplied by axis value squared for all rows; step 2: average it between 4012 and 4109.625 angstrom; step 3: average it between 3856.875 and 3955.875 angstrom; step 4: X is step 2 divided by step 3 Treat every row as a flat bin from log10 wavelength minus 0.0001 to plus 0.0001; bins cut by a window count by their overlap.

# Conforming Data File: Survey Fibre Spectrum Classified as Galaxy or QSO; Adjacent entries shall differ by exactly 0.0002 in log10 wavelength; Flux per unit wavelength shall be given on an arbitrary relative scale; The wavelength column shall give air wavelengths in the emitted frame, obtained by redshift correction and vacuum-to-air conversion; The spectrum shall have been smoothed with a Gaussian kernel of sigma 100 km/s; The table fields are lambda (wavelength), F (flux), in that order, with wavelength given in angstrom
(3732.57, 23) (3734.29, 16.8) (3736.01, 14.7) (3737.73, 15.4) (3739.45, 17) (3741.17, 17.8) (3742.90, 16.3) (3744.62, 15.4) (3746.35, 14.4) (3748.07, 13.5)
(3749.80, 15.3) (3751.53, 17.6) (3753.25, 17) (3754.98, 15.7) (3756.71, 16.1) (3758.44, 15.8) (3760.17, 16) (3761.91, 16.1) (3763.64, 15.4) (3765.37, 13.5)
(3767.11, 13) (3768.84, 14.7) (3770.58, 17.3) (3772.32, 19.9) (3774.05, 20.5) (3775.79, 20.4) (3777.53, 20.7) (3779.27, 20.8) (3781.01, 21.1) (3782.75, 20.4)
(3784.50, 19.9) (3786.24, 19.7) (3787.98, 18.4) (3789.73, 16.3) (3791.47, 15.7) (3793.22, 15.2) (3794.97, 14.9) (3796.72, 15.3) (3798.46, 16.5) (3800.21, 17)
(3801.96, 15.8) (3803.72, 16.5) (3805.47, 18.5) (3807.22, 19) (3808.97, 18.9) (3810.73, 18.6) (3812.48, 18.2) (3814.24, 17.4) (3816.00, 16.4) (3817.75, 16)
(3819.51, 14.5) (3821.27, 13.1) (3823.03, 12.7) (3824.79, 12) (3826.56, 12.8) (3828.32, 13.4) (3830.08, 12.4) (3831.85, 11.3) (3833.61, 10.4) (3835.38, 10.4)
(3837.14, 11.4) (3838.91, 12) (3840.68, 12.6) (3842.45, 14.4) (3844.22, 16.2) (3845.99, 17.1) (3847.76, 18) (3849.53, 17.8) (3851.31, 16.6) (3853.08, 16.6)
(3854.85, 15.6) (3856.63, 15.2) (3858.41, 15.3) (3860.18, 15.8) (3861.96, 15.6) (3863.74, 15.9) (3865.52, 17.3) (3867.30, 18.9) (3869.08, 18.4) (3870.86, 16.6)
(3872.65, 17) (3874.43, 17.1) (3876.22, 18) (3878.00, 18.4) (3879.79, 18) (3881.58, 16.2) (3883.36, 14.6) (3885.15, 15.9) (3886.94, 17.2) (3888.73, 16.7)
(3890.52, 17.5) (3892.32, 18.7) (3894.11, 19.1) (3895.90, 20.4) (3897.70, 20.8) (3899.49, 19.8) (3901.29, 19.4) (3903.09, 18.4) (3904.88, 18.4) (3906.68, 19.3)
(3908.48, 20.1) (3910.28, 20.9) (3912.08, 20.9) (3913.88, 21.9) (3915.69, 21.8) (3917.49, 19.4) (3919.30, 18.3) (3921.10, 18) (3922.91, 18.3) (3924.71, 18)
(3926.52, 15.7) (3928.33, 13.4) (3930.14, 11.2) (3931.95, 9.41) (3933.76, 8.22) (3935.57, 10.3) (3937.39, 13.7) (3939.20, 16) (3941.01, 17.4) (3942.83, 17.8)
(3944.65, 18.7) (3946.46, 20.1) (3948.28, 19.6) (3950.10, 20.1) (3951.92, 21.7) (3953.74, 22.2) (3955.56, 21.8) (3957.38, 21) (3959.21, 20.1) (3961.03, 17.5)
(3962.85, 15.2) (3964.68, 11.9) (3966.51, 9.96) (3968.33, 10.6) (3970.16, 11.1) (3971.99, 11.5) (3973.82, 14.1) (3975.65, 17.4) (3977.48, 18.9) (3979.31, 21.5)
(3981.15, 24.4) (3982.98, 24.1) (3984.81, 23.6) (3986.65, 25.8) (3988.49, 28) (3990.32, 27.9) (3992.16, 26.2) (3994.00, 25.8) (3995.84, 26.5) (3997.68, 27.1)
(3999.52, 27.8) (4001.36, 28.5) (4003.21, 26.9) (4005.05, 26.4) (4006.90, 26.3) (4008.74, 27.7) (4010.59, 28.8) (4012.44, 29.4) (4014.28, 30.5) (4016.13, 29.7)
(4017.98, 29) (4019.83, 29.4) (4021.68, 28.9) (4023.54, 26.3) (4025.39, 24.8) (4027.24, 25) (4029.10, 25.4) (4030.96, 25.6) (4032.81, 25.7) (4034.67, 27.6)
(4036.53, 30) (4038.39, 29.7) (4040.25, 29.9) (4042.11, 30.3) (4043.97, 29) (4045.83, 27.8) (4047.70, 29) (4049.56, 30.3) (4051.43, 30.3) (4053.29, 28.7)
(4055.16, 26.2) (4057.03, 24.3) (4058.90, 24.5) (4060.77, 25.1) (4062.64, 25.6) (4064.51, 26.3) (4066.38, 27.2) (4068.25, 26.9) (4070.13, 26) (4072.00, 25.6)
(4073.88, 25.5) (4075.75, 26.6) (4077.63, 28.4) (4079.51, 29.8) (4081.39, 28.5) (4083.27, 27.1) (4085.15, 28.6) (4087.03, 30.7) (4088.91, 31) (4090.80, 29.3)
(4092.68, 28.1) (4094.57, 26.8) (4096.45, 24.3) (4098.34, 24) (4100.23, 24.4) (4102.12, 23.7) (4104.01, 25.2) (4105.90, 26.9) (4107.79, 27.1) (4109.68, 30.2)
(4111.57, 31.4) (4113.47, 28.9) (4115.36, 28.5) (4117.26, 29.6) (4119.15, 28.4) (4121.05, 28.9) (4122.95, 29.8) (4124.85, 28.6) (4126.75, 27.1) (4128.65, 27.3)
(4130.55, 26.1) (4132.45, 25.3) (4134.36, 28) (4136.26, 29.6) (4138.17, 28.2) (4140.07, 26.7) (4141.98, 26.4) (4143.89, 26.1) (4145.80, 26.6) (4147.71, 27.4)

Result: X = 1.68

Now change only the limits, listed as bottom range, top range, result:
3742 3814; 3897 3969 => 1.10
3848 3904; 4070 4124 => 1.78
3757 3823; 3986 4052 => 1.83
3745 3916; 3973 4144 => 1.81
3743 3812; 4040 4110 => 1.86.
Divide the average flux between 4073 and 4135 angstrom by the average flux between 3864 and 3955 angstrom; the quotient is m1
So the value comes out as 1.56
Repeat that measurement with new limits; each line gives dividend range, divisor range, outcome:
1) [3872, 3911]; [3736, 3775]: 1.14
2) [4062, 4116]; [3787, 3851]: 1.80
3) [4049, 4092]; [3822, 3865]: 1.93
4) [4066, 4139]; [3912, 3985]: 1.61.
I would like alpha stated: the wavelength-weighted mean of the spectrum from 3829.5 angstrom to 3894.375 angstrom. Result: 15.8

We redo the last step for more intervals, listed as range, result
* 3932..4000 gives 19.2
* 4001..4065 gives 27.7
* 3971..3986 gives 19.5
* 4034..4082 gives 27.6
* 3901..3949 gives 17.2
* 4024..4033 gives 25.3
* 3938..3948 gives 18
